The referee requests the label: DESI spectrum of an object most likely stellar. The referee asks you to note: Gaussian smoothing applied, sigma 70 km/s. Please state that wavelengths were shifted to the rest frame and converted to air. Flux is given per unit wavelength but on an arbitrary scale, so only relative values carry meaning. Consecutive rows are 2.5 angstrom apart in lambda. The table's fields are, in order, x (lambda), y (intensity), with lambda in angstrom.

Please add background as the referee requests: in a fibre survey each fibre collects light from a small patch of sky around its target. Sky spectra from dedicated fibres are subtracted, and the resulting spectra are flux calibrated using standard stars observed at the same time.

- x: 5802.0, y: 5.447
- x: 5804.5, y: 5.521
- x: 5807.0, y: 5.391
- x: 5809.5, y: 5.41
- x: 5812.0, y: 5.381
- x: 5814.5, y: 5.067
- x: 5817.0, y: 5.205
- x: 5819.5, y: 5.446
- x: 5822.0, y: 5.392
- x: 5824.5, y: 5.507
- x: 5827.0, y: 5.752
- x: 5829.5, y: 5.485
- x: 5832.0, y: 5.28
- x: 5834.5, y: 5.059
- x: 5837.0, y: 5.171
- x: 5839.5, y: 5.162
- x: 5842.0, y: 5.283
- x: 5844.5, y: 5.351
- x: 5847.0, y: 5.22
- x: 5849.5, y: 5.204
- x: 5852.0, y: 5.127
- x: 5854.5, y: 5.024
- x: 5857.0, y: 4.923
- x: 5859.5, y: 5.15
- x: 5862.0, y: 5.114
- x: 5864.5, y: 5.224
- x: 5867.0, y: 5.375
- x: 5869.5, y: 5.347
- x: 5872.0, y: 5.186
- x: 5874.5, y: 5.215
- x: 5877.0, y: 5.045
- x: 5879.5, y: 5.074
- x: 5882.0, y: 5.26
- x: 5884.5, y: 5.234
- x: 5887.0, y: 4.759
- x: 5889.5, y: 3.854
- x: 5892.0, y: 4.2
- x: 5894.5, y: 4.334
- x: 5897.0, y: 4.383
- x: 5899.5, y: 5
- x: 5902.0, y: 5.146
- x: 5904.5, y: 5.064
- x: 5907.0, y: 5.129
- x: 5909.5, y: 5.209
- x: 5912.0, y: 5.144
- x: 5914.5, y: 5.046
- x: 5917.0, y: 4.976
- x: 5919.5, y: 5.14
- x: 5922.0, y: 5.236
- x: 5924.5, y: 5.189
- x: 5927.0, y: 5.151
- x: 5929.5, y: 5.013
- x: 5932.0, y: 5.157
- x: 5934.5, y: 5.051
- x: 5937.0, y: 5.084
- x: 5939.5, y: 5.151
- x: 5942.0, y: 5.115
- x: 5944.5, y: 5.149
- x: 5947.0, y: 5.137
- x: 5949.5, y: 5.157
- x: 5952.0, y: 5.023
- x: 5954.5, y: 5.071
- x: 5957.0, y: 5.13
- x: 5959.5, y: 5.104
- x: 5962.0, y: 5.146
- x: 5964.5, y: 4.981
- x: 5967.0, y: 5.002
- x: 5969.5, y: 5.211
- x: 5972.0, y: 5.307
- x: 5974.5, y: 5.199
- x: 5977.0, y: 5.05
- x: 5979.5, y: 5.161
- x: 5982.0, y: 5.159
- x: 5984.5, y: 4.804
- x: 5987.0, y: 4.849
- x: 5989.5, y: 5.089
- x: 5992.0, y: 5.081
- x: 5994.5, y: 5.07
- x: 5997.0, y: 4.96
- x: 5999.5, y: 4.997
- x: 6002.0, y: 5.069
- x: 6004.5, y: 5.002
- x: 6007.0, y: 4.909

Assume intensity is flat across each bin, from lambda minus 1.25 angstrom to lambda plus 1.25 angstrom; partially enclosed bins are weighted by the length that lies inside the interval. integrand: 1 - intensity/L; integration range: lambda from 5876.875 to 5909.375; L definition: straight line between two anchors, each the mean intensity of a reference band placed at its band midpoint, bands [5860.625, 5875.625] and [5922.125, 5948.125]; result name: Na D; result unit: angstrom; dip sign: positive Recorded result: 2.4 angstrom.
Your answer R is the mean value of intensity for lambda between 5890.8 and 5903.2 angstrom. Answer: 4.61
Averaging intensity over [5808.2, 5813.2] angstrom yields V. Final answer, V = 5.4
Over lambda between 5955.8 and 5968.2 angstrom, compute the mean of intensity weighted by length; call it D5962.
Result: 5.07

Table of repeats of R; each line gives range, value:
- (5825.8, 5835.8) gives 5.39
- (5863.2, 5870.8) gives 5.31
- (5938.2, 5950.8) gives 5.14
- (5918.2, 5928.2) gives 5.18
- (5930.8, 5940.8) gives 5.11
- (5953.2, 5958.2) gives 5.1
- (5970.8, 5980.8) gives 5.18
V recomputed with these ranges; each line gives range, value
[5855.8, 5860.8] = 5.04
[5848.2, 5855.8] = 5.12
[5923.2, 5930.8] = 5.12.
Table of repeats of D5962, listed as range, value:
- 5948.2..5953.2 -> 5.09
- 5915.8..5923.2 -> 5.12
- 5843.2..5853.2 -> 5.23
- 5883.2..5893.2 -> 4.52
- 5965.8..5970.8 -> 5.11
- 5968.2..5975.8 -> 5.24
